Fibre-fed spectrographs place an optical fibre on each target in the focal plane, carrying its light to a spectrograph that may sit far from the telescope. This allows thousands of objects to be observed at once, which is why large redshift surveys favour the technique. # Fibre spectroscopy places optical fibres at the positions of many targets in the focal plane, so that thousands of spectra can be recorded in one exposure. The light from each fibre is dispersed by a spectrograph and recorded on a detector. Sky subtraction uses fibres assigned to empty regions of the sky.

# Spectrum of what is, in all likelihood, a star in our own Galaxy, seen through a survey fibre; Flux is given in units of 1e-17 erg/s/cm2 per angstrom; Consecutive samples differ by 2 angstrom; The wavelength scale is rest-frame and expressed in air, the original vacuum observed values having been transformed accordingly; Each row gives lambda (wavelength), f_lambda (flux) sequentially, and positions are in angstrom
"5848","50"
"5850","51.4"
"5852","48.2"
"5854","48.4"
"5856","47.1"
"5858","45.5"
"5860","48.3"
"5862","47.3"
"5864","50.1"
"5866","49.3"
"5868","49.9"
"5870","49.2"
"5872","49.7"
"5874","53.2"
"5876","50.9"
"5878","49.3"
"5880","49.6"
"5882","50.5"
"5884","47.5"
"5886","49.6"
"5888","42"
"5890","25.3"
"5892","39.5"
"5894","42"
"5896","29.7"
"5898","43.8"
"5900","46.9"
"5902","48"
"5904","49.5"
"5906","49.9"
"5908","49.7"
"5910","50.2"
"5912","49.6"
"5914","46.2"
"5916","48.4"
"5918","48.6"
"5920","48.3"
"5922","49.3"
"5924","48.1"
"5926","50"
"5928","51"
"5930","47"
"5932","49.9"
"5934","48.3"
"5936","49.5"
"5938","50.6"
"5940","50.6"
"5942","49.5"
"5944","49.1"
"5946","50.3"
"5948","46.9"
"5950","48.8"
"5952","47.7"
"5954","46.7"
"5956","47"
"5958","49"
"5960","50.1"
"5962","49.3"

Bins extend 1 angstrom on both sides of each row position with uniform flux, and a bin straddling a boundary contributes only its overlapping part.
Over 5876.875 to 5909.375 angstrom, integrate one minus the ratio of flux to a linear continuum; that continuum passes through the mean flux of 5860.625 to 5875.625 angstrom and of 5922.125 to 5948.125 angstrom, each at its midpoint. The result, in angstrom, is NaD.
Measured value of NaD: 3.3 angstrom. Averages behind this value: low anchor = 49.8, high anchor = 49.4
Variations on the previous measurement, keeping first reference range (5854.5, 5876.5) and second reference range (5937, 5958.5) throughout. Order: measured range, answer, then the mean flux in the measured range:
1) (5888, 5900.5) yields 2.8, 37.8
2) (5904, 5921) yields 0.0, 48.9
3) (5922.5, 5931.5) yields 0.0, 49.1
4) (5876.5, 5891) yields 1.2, 45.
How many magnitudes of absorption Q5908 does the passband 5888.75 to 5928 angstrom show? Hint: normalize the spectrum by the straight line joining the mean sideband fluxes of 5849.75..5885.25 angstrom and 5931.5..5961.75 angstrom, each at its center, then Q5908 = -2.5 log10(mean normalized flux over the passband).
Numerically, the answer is 0.080 mag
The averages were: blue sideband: 49.1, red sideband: 48.9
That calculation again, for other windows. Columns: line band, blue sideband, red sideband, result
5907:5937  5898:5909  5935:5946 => 0.00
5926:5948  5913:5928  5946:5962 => -0.02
